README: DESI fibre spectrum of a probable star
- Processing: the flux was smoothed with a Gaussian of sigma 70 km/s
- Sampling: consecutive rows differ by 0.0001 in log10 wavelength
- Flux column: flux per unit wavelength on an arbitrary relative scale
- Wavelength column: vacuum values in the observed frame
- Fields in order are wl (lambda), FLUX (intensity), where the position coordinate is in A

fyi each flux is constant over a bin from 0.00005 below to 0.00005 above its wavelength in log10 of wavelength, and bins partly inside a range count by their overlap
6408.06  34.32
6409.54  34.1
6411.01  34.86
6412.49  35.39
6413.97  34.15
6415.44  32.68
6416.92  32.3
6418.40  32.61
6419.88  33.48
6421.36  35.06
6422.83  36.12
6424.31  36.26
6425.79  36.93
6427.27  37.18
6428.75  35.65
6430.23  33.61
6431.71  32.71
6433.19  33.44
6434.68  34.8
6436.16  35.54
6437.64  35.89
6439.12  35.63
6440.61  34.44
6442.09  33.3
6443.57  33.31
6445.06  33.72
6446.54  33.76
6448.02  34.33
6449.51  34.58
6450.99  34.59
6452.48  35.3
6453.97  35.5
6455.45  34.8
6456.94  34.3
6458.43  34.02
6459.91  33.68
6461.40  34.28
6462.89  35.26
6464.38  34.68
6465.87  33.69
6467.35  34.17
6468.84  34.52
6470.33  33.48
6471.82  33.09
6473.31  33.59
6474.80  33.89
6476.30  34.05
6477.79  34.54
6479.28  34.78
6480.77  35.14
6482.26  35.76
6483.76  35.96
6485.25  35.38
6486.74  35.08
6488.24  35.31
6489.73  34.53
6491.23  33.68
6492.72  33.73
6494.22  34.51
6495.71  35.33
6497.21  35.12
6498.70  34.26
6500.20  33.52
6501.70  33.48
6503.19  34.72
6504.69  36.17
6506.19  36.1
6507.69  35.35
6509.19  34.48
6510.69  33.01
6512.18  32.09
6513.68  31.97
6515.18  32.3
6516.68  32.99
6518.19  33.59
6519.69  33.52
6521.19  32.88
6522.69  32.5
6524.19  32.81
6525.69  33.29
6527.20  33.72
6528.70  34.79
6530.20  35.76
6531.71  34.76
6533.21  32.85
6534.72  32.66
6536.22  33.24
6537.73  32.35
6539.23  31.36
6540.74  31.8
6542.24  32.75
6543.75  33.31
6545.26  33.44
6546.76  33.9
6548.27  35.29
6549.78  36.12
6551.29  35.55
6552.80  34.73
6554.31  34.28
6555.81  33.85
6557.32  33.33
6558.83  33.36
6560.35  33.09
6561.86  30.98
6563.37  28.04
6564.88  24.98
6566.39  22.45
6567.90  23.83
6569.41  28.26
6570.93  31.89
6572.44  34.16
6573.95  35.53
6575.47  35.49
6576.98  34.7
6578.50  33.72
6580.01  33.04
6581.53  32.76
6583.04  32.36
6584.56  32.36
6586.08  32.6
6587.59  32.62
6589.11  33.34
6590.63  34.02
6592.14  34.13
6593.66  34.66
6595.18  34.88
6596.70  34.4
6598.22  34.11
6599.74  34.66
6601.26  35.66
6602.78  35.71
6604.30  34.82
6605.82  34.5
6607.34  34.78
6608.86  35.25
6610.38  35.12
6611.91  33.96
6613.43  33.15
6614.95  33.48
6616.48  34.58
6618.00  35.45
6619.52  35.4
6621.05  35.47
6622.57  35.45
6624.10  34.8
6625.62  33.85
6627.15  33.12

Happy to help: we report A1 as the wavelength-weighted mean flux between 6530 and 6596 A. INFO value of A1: 32.7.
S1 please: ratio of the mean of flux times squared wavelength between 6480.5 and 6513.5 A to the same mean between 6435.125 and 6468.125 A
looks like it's 1.02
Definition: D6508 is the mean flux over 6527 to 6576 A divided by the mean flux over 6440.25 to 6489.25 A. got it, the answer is 0.9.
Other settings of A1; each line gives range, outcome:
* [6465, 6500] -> 34.5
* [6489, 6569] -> 33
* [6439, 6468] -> 34.3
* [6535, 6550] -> 33.2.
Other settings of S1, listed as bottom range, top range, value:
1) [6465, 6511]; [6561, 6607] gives 0.97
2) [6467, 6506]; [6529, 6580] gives 0.96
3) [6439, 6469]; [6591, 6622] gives 1.06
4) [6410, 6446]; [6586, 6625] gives 1.06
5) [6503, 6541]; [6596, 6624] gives 1.07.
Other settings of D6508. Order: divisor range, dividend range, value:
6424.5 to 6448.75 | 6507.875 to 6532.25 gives 0.96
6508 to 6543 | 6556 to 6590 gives 0.95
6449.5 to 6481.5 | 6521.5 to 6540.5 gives 0.97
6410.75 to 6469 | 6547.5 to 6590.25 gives 0.93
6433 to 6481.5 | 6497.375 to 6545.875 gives 0.97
